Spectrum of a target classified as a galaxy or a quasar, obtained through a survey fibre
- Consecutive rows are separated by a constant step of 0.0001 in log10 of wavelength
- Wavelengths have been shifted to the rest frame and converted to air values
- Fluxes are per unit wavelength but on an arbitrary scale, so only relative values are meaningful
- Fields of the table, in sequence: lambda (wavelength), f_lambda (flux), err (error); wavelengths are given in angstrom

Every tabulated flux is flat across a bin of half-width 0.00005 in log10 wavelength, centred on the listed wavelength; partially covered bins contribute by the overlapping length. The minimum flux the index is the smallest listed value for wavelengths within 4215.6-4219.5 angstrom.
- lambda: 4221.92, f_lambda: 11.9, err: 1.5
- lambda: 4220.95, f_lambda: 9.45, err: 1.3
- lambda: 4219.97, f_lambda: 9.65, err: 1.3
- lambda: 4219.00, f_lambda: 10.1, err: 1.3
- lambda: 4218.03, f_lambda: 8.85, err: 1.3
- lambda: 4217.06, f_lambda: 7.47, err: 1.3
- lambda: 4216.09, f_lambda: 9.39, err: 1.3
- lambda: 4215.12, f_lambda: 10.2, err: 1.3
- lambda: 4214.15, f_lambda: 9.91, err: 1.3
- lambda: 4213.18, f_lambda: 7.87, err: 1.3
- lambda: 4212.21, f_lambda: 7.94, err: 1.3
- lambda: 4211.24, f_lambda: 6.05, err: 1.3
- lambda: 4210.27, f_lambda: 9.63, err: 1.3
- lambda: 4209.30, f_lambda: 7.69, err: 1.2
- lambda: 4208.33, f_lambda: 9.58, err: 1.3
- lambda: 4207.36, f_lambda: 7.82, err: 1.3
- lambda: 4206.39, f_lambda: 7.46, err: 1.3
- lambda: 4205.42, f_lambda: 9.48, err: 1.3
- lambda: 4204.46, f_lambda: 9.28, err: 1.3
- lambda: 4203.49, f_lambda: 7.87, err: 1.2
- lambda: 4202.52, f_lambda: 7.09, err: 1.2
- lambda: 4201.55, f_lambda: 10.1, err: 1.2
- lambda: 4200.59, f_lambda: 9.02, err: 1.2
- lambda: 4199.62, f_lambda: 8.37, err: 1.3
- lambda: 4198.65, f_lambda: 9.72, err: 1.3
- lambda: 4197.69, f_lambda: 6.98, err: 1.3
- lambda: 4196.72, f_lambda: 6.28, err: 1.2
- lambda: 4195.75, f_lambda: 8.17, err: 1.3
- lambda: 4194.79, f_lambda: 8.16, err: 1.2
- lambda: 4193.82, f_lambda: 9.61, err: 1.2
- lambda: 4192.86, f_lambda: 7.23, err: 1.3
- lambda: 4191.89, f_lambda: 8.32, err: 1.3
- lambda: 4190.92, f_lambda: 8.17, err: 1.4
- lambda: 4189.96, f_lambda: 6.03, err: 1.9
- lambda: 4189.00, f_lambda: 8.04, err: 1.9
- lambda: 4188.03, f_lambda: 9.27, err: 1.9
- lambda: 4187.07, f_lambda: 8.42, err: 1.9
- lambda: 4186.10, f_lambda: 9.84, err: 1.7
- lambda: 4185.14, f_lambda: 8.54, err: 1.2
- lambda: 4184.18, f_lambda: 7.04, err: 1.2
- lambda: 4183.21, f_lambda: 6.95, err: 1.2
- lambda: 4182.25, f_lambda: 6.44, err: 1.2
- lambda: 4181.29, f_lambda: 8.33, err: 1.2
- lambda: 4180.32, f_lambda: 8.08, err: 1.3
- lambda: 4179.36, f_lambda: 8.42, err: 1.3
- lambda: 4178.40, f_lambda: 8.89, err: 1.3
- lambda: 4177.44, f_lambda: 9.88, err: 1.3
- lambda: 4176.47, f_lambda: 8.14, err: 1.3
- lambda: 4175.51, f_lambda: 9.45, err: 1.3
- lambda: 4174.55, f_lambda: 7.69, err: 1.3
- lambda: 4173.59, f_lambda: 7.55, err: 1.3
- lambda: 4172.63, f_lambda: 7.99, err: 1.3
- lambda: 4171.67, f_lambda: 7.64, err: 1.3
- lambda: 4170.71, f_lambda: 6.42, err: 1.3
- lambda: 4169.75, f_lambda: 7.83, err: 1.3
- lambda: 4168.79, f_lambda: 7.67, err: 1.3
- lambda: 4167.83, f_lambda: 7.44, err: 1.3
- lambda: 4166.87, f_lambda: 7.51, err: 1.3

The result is 7.47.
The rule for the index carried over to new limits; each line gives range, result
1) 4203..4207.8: 7.46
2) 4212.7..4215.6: 7.87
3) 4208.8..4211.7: 6.05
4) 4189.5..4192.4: 6.03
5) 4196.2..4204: 6.28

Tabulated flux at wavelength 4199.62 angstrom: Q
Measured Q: 8.37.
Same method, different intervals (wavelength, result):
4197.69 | 6.98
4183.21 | 6.95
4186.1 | 9.84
